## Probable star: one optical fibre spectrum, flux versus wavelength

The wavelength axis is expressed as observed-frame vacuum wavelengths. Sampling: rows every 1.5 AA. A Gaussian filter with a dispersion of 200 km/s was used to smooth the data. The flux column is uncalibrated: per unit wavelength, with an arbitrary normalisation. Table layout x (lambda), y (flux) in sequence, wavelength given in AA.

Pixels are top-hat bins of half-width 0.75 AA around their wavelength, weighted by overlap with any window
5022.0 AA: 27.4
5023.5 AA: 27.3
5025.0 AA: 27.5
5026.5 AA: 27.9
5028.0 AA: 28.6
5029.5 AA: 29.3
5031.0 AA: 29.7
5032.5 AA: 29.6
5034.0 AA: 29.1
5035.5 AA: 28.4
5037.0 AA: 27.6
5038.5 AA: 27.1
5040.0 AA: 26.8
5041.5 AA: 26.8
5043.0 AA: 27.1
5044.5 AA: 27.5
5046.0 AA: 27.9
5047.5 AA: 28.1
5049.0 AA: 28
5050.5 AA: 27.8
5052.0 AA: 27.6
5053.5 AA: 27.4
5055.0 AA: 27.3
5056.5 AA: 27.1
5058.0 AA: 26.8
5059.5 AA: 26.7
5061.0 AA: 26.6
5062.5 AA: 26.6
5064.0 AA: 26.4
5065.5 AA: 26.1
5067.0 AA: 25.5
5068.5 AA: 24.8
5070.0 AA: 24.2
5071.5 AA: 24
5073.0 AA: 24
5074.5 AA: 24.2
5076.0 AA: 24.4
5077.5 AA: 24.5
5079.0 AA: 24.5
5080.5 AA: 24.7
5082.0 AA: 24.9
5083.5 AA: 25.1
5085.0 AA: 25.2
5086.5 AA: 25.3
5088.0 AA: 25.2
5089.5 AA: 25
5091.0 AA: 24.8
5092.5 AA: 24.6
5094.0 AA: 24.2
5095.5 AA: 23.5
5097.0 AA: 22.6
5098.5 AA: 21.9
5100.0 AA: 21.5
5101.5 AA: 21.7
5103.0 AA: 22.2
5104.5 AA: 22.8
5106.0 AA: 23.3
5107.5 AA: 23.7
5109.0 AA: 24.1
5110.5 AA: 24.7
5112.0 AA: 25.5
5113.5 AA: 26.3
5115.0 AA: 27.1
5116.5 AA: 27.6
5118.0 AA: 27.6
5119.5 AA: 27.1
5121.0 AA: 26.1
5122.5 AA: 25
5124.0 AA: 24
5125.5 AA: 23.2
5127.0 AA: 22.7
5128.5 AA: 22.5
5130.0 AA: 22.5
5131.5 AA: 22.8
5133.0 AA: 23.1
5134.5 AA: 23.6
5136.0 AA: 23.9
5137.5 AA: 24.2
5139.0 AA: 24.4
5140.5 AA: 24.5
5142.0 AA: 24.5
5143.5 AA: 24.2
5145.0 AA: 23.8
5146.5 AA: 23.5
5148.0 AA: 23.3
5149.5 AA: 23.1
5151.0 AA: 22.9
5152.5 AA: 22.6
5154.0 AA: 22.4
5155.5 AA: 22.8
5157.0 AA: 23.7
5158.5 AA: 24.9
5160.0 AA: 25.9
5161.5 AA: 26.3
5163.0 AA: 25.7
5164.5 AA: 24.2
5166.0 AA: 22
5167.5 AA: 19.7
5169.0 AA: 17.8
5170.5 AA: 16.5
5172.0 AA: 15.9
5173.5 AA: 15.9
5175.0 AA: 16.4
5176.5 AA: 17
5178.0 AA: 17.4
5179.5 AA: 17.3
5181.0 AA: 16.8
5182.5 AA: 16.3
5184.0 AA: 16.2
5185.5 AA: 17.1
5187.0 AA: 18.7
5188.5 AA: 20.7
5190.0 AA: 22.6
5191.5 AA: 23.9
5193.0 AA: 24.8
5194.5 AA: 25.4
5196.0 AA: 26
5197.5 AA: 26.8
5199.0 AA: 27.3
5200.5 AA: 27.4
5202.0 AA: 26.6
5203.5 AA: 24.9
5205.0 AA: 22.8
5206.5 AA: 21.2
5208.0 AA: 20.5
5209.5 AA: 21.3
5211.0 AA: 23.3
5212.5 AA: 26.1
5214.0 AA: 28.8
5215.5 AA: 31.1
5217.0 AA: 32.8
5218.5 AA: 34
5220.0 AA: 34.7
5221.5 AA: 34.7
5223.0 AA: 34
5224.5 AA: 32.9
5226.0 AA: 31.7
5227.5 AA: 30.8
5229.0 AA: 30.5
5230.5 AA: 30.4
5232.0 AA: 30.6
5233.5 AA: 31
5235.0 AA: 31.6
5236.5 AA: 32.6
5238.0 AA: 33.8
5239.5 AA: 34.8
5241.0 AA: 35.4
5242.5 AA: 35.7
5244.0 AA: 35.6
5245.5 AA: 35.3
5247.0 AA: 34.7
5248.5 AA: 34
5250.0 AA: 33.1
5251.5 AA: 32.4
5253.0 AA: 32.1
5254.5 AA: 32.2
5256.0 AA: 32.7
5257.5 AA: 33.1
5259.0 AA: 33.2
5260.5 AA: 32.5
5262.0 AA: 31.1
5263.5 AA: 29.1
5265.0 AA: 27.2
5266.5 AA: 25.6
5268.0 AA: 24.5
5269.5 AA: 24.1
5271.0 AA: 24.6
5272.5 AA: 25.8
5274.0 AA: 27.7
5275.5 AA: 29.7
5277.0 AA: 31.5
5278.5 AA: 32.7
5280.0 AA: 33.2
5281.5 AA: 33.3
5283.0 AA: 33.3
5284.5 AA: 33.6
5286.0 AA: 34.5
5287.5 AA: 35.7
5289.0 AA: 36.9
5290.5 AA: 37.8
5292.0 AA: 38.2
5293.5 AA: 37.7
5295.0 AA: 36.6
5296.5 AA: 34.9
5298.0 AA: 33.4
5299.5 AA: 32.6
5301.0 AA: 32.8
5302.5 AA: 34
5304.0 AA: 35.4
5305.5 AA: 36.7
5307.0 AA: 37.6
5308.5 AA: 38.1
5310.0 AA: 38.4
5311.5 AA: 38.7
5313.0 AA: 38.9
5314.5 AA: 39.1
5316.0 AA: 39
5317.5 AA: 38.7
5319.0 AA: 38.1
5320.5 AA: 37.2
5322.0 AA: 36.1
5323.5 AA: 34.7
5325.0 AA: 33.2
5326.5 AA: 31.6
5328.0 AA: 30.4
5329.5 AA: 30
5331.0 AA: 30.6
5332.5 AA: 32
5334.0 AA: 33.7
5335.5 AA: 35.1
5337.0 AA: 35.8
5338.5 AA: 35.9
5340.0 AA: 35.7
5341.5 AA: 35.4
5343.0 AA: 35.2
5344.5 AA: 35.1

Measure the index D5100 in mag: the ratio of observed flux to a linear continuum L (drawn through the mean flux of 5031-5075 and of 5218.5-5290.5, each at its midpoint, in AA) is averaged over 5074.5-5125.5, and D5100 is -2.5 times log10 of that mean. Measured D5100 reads 0.145 mag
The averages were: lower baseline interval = 26.9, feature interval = 24.5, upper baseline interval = 32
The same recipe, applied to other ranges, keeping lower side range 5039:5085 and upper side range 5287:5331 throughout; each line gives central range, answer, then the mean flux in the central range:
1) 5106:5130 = 0.13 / 25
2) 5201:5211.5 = 0.35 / 23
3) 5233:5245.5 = -0.03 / 34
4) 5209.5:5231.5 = 0.05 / 30.8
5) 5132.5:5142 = 0.21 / 24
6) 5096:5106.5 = 0.23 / 22.3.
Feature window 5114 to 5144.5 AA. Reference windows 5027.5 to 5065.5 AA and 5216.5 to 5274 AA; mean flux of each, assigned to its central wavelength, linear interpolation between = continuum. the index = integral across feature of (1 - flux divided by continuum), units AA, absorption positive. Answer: 5.0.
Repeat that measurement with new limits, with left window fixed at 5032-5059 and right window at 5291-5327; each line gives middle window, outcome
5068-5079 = 1.6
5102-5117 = 2.6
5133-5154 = 4.9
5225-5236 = 0.9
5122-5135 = 3.1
